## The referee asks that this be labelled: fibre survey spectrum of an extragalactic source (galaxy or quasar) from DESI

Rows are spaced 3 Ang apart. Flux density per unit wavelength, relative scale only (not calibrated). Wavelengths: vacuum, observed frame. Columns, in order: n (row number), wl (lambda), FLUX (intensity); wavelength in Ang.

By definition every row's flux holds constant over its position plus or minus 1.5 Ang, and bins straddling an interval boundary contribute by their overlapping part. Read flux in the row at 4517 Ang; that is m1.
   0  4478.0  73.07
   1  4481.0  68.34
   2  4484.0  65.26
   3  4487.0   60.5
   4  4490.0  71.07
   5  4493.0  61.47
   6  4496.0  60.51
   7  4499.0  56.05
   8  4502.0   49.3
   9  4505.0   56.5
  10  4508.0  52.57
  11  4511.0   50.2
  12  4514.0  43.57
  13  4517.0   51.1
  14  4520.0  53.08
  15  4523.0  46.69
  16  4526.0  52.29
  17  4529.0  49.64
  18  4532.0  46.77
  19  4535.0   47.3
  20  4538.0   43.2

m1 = 51.1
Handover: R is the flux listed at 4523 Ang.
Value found 46.69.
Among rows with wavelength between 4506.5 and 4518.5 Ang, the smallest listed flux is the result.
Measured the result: 43.57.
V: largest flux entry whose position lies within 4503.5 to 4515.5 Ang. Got 56.5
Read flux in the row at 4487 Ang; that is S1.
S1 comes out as 60.5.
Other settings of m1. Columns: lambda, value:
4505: 56.5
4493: 61.47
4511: 50.2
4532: 46.77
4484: 65.26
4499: 56.05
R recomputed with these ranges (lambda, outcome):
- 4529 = 49.64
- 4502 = 49.3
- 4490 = 71.07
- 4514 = 43.57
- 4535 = 47.3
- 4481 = 68.34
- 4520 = 53.08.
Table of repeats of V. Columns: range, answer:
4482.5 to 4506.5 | 71.07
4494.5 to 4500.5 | 60.51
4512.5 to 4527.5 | 53.08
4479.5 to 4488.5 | 68.34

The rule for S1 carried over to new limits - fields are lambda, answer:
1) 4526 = 52.29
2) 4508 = 52.57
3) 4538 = 43.2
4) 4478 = 73.07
